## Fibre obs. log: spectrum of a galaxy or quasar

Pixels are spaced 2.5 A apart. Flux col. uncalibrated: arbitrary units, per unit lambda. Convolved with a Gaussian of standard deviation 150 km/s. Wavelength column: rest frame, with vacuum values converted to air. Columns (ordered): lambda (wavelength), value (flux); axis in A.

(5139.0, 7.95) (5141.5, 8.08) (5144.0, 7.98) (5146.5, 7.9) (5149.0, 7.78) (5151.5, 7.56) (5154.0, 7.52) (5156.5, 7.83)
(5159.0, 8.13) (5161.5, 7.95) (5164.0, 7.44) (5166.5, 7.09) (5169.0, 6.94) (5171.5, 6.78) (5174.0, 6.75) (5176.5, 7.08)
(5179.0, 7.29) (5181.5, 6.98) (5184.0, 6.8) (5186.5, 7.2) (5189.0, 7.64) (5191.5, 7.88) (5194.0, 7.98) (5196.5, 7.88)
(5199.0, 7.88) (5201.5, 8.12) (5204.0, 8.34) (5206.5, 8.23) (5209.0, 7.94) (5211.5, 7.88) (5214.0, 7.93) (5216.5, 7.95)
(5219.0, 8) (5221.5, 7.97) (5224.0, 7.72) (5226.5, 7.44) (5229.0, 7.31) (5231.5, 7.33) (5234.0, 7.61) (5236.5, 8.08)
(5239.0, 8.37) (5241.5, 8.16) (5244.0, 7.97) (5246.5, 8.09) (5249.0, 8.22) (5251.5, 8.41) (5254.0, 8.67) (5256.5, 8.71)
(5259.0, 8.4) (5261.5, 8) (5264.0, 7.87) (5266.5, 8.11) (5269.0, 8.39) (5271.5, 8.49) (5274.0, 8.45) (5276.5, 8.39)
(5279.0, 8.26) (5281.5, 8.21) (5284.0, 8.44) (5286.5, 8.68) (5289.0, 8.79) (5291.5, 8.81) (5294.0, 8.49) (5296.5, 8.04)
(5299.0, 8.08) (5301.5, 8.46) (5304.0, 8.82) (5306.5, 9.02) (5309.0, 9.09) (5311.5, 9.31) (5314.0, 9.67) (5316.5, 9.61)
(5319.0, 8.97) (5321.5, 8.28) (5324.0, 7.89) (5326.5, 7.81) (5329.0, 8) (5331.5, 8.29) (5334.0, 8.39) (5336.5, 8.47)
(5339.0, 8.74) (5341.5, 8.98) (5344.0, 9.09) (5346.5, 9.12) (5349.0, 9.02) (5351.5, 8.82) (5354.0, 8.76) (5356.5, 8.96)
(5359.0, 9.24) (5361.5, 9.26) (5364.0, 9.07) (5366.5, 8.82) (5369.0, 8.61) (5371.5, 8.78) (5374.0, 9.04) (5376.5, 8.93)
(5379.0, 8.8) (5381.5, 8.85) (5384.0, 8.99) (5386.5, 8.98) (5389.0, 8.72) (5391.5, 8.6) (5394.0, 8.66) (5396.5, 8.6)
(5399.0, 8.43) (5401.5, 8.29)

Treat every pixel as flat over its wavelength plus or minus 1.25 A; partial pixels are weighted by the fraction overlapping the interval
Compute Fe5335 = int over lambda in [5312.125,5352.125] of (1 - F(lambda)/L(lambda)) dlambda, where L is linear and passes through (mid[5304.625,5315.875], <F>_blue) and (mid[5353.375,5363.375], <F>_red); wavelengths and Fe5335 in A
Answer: 2.07 A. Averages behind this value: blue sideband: 9.27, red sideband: 9.07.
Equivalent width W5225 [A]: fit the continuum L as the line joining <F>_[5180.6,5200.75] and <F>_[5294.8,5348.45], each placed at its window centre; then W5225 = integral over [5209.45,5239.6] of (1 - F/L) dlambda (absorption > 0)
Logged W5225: 0.2 A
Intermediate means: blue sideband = 7.55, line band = 7.79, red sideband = 8.68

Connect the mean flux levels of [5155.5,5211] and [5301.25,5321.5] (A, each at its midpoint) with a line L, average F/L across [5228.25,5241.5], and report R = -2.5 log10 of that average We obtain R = 0.05 mag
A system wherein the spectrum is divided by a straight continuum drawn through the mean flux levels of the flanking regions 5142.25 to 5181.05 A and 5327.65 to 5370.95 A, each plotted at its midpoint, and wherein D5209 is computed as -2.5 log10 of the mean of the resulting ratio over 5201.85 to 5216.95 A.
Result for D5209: -0.034 mag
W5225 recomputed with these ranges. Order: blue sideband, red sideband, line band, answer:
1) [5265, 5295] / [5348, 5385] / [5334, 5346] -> 0.0 A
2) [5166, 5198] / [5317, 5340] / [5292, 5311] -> -1.1 A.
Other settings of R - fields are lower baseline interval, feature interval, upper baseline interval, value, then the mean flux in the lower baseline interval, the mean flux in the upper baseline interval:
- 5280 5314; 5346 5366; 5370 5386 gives -0.02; 8.67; 8.9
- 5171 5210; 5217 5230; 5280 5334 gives 0.02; 7.56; 8.6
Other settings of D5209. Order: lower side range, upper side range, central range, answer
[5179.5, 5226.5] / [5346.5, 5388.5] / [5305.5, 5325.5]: -0.05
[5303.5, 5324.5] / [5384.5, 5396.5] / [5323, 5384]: 0.01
